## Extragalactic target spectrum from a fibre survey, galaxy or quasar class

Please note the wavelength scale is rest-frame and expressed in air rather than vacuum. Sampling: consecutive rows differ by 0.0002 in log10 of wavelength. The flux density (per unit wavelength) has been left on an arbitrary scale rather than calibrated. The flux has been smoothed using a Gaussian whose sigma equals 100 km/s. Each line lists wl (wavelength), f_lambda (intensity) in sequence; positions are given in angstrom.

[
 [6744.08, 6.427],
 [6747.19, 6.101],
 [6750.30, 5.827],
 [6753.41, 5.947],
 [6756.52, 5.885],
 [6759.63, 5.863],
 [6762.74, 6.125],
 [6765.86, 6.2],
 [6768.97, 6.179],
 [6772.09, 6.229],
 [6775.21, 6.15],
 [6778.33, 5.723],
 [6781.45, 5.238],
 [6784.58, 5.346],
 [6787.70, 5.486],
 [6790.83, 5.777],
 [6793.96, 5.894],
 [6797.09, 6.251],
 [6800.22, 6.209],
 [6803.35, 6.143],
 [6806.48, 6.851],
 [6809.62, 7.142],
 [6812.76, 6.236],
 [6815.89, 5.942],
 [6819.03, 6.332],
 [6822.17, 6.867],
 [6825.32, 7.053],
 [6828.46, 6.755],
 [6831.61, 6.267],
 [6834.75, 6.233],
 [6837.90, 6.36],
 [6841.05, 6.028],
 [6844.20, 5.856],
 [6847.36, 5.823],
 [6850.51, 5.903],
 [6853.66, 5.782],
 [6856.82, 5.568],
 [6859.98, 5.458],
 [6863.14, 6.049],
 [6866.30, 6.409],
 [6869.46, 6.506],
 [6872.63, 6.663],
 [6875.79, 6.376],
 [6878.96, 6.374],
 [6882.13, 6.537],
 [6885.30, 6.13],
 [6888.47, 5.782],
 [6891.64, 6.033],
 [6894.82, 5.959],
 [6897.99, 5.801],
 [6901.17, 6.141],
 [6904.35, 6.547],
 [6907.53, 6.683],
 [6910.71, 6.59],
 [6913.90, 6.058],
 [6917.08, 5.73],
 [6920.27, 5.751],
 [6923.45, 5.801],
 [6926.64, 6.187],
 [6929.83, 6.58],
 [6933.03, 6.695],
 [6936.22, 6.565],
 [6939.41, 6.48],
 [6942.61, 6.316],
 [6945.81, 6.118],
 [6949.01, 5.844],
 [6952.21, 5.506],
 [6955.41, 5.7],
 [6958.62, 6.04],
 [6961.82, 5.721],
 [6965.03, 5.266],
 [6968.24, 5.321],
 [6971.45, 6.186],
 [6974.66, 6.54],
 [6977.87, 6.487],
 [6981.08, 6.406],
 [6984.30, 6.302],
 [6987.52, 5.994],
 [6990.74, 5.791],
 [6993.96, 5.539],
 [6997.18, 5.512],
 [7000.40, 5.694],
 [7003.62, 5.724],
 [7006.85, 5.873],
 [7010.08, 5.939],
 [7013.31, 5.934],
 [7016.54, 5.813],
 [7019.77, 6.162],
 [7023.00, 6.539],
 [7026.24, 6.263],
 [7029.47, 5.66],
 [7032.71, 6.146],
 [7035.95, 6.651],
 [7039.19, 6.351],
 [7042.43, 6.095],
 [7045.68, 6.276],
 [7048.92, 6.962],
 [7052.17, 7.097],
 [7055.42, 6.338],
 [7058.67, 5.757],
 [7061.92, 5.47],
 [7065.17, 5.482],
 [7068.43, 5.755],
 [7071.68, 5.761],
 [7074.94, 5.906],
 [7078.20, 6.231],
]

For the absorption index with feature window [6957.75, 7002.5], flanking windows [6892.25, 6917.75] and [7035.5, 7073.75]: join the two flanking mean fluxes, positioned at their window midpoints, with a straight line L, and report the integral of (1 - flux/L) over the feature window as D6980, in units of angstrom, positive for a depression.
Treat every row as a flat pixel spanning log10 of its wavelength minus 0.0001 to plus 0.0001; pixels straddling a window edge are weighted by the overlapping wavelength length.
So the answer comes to 1.91 angstrom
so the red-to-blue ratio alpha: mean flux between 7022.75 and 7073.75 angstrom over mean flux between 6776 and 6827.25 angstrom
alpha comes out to 1.00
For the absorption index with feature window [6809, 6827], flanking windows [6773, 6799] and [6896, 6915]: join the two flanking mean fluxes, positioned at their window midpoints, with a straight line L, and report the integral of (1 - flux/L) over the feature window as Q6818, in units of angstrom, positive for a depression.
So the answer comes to -2.04 angstrom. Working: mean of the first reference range 5.75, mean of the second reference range 6.3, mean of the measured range 6.57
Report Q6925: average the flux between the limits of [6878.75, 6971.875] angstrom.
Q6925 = 6.07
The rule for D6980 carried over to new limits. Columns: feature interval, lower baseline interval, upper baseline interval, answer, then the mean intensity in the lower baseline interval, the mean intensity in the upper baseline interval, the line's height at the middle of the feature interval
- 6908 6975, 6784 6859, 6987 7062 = 0.8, 6.18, 6.08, 6.12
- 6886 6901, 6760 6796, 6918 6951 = 0.5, 5.85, 6.21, 6.12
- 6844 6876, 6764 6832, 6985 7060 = 0.7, 6.19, 6.1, 6.17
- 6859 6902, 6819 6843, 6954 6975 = 0.4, 6.49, 5.78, 6.23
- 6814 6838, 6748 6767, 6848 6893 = -1.7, 5.97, 6.11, 6.06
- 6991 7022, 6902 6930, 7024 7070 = 1.8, 6.19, 6.17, 6.18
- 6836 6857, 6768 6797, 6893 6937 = 0.2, 5.79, 6.21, 6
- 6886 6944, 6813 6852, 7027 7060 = 0.9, 6.28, 6.34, 6.3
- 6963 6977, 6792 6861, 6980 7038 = 0.4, 6.23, 6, 6.05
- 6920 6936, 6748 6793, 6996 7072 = -0.8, 5.86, 6.06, 5.98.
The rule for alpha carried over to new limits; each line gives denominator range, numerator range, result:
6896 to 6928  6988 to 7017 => 0.94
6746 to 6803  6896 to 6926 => 1.03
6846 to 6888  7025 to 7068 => 1.01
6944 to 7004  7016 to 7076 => 1.04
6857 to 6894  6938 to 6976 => 0.96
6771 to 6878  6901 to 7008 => 0.98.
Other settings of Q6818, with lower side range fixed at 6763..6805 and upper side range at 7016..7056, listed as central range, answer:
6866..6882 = -1.1 angstrom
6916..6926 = 0.6 angstrom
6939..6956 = 0.6 angstrom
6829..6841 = -0.6 angstrom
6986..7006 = 1.8 angstrom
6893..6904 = 0.1 angstrom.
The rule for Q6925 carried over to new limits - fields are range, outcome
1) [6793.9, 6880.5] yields 6.27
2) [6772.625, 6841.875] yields 6.2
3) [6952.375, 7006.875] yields 5.88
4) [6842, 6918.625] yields 6.11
